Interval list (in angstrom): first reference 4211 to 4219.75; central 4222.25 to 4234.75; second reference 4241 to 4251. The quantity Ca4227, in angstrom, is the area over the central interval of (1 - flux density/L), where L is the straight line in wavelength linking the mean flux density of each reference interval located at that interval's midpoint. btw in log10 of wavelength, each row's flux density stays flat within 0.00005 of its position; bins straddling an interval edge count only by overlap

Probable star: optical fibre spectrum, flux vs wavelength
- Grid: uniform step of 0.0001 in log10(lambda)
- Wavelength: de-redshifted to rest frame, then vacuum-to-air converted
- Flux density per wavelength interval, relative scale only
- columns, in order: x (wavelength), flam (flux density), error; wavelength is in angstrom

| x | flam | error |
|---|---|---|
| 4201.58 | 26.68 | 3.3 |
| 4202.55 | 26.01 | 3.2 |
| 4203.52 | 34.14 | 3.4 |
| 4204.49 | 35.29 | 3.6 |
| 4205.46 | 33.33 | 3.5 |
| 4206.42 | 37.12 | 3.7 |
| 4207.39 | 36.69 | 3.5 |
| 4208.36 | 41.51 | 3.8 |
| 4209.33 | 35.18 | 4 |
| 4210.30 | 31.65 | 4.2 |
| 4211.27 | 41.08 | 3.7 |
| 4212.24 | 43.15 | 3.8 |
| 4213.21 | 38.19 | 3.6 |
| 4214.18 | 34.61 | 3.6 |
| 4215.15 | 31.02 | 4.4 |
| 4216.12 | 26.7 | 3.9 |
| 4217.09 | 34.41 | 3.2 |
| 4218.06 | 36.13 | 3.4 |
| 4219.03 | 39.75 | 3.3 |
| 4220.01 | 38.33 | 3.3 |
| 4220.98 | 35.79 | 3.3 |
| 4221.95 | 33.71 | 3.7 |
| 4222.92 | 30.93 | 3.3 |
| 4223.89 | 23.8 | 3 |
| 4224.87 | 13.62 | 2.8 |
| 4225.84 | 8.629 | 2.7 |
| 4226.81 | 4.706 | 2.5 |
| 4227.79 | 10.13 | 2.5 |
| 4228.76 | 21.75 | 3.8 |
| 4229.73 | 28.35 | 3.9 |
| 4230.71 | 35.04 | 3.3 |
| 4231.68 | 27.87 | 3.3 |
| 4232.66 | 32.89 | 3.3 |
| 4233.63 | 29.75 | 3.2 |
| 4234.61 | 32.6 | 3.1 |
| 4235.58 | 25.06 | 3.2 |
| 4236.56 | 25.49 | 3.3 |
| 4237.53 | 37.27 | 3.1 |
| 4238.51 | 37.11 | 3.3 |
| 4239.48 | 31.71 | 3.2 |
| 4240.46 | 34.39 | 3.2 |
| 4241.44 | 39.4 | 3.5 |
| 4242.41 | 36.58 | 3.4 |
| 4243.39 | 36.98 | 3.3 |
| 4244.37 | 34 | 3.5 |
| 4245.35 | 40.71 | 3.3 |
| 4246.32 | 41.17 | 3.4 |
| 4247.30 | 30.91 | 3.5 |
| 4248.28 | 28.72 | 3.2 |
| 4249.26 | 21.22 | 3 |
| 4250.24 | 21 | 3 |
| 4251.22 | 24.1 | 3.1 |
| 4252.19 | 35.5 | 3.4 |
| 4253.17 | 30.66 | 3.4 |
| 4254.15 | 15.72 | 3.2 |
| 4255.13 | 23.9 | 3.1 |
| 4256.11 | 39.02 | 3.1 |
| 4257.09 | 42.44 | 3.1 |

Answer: 4.19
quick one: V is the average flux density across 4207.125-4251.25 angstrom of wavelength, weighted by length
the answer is 31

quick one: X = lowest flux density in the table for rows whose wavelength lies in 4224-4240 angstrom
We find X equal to 4.706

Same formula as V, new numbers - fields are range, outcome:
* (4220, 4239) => 26.4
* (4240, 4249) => 35.5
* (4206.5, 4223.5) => 35.8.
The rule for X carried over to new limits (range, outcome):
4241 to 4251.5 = 21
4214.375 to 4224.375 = 23.8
